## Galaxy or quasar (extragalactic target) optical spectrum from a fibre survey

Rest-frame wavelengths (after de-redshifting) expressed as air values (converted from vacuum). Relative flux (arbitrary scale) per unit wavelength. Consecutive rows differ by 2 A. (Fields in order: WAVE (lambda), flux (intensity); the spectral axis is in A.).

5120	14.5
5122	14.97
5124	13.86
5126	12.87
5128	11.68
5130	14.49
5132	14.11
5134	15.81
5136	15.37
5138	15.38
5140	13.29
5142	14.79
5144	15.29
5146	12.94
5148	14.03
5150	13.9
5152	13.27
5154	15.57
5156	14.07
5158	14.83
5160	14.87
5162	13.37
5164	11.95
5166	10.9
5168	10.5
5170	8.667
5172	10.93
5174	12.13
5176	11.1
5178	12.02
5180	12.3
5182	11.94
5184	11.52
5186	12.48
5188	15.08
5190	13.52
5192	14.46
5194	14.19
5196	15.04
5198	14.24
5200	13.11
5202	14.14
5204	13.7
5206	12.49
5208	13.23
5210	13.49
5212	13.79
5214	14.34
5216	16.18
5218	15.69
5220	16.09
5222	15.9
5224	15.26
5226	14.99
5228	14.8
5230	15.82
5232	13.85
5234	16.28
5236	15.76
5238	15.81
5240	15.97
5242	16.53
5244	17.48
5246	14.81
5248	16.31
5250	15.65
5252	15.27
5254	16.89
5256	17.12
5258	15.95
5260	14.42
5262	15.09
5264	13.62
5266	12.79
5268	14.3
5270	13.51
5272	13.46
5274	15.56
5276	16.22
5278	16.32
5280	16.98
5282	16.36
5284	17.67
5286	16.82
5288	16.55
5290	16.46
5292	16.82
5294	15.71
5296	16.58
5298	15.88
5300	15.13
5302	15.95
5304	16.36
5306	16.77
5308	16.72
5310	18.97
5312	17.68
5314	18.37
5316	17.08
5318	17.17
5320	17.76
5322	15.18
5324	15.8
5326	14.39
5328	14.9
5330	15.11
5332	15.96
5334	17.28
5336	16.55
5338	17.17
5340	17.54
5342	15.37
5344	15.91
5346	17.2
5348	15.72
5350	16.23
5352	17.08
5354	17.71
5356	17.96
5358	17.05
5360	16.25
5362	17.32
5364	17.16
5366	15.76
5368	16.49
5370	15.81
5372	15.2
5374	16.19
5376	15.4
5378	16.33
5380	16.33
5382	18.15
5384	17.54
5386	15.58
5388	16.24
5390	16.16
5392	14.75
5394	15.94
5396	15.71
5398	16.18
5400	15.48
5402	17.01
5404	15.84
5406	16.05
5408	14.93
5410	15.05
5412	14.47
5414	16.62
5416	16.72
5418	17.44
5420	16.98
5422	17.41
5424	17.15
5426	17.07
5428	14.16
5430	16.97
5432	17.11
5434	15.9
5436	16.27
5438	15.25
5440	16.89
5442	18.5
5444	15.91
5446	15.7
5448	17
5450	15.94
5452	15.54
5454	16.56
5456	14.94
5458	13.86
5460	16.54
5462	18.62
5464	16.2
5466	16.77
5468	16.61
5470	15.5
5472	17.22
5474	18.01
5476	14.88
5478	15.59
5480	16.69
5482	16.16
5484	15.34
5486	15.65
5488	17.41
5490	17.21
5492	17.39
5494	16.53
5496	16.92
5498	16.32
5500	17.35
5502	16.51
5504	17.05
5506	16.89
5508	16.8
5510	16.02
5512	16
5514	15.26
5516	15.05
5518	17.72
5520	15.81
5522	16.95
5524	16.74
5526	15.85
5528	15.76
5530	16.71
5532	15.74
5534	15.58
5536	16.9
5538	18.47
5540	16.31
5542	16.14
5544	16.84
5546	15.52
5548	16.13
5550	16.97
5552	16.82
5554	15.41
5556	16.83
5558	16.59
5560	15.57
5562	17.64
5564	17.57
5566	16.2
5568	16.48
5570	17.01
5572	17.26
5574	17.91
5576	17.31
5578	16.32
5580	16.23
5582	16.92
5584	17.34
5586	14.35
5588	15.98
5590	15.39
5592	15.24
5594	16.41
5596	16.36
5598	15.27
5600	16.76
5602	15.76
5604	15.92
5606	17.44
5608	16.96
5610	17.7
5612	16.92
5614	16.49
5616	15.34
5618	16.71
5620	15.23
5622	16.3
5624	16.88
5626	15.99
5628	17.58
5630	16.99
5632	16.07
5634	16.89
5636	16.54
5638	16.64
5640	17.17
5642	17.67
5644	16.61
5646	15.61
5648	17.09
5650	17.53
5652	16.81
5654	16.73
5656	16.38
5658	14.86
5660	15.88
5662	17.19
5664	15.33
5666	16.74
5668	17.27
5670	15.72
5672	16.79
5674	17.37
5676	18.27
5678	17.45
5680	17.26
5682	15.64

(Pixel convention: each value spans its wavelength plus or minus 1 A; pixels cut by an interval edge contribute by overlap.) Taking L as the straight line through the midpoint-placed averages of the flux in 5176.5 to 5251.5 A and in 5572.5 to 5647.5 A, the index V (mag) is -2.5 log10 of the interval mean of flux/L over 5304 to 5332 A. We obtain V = -0.106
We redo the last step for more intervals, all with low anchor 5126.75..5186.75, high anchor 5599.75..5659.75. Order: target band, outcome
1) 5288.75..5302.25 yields -0.141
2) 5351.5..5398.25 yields -0.120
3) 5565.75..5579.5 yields -0.051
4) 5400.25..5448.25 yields -0.087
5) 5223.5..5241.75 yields -0.132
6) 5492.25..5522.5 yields -0.055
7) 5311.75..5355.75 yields -0.148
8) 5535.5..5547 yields -0.051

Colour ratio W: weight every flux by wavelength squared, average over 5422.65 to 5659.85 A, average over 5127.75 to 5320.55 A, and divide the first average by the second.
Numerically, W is 1.2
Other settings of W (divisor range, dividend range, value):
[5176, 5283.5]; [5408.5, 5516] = 1.21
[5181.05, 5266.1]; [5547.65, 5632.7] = 1.28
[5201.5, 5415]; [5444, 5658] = 1.13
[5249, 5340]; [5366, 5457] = 1.05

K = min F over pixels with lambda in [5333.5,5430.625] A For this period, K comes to 14.16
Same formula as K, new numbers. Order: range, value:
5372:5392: 14.75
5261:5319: 12.79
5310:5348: 14.39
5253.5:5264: 13.62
